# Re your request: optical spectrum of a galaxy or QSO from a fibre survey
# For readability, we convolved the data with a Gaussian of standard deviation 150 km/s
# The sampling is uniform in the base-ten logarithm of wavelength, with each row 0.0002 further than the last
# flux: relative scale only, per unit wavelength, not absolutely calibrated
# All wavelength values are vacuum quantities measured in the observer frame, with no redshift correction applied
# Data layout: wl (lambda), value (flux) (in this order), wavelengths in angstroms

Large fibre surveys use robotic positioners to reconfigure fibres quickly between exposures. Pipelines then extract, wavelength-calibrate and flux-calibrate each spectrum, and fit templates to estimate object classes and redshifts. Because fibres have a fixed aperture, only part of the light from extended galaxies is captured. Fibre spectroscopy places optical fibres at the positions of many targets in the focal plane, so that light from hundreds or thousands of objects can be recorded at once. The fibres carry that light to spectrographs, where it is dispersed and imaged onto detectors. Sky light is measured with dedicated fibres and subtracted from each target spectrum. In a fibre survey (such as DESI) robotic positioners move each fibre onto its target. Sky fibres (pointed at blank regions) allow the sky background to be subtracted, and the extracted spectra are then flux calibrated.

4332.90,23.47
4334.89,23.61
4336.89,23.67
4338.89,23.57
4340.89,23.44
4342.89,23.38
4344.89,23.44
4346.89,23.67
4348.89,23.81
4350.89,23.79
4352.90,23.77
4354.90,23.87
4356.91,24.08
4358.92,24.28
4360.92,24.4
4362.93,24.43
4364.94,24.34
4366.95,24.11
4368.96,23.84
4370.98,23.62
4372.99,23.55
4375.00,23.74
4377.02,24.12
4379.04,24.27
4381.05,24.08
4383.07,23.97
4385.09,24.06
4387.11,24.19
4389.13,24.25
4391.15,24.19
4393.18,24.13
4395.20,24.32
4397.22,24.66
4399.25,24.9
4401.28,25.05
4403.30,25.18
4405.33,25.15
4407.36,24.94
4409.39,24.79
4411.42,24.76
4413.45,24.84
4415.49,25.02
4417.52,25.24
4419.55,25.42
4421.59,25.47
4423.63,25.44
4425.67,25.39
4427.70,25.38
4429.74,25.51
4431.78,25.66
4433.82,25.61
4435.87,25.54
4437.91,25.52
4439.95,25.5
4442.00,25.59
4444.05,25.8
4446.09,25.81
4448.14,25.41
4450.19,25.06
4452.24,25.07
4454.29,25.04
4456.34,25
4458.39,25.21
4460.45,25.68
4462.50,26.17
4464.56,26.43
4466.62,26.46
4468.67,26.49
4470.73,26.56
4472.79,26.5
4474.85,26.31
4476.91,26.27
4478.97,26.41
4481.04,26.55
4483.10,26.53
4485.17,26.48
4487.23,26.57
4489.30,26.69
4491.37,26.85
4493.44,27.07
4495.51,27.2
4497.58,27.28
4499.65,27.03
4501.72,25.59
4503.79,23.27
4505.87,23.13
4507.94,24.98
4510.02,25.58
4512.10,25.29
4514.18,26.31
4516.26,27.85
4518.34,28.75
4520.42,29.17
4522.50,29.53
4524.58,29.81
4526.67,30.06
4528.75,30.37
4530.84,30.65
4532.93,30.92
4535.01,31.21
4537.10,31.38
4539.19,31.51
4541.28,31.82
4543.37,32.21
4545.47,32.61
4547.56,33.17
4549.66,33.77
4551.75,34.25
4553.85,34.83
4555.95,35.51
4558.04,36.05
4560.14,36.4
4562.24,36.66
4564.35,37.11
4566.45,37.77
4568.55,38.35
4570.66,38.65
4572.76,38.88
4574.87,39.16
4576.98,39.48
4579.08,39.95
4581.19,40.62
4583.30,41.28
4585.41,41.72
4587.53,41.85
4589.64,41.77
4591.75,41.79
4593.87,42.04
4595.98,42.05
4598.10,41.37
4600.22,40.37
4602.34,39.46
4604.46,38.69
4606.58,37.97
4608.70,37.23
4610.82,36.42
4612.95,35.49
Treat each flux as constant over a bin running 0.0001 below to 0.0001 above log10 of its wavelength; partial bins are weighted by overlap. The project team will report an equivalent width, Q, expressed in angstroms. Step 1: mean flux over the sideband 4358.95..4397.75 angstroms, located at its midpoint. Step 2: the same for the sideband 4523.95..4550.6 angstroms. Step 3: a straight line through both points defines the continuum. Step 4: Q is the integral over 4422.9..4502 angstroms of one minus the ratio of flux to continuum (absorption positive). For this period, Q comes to 5.6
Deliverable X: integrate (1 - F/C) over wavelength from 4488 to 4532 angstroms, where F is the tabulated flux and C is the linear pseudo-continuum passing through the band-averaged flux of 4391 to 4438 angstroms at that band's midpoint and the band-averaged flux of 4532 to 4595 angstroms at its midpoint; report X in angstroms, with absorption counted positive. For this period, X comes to 7.21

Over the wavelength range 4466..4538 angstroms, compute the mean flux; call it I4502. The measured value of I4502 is 27.4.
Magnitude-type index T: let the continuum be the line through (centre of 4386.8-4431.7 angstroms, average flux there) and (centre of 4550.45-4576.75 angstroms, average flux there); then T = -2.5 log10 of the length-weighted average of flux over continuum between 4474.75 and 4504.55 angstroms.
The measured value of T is 0.180 mag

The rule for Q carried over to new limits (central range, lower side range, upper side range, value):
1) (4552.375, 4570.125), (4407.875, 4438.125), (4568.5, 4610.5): 0.5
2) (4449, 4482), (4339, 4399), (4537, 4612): 4.9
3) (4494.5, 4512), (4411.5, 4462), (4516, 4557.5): 2.4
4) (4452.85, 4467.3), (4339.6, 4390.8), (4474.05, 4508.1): 0.0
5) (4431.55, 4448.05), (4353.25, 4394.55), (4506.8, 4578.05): 1.1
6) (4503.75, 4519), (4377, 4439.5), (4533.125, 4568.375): 2.8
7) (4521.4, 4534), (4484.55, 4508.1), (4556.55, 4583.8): 0.4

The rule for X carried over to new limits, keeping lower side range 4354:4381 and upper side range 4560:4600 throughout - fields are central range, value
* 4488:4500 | 2.32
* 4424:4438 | 1.60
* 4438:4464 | 4.13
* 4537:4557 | 2.29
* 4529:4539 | 1.50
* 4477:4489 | 2.27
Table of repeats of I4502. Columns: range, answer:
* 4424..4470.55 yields 25.6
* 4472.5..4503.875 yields 26.5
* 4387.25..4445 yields 25.1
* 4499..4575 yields 31.6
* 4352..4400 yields 24.1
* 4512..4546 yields 30.1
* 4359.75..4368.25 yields 24.3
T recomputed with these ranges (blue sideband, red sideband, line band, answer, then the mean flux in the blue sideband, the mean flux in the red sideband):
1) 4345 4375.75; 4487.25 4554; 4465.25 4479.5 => 0.04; 23.9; 29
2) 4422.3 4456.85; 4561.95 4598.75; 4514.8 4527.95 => 0.17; 25.4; 40.1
